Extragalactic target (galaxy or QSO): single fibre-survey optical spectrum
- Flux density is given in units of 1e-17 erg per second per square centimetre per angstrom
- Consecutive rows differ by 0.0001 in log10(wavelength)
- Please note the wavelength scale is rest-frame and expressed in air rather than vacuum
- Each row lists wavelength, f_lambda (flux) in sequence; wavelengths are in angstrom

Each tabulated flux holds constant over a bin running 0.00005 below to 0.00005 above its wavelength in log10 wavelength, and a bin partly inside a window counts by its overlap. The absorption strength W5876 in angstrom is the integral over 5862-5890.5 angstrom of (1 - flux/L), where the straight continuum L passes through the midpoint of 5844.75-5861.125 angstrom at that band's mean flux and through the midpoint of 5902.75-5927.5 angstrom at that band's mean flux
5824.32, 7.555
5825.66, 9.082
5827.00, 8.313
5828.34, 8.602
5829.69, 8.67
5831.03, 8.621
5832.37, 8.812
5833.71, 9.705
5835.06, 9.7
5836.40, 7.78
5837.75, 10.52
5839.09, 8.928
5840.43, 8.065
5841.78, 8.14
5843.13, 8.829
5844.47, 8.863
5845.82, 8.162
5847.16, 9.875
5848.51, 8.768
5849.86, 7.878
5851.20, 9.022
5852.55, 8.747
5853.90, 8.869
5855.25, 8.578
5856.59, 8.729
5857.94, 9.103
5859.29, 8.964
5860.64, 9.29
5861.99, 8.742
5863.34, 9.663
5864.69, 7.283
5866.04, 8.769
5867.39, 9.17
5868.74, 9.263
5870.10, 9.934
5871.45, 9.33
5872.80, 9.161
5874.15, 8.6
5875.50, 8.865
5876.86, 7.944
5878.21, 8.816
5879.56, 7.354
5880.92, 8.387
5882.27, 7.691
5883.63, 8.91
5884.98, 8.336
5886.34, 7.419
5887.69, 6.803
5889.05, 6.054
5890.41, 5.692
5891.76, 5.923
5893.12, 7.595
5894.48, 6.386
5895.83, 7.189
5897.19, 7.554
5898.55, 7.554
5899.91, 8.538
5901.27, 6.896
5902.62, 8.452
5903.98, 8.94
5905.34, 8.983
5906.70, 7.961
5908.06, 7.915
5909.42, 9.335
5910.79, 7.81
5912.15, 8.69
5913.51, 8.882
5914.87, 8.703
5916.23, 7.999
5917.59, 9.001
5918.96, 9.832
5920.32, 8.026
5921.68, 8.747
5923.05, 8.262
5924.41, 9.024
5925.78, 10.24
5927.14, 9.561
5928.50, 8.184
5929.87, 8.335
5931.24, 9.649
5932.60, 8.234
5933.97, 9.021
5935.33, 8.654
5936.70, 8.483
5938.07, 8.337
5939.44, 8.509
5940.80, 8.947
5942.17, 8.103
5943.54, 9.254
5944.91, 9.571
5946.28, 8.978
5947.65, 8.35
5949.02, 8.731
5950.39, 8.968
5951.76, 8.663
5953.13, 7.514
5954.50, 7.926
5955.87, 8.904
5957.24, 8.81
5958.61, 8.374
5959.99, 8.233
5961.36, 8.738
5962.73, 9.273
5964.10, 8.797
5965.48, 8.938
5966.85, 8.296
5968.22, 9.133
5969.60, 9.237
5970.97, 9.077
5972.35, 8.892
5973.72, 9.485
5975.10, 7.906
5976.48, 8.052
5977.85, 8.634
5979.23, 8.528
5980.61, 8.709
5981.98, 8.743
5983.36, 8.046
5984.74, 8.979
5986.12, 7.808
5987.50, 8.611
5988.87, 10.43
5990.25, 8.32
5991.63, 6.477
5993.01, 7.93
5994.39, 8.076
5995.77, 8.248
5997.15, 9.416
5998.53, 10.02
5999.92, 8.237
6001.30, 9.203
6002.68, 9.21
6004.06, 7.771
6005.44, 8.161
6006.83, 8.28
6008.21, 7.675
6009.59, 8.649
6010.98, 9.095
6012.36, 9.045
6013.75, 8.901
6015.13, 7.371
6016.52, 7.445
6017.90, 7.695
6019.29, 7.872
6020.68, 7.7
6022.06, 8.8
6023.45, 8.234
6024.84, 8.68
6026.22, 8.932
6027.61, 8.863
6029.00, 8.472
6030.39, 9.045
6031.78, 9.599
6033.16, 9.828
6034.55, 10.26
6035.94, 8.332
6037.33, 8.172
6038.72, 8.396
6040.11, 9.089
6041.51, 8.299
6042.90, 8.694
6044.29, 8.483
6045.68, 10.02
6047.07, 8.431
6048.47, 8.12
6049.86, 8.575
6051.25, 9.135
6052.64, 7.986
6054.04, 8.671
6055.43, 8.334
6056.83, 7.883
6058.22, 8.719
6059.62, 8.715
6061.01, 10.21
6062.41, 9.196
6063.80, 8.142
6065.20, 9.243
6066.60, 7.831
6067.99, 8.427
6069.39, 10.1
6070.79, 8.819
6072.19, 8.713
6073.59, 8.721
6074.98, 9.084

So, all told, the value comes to 1.6 angstrom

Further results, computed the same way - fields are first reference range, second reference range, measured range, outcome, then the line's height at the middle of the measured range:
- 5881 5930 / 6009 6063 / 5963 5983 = -0.8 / 8.39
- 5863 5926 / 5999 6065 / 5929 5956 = -0.9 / 8.37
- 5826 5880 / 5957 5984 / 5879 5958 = 4.1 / 8.75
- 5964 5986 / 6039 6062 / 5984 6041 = 0.9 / 8.7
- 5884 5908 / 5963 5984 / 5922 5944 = -2.0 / 8.06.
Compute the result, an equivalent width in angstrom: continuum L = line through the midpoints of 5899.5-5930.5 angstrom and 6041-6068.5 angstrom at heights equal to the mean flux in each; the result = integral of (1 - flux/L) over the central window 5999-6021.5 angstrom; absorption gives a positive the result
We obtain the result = 0.9 angstrom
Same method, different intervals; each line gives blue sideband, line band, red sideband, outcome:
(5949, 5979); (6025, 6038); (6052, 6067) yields -0.6 angstrom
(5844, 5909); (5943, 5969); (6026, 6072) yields -0.6 angstrom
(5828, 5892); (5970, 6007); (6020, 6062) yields 0.5 angstrom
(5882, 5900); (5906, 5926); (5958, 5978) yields -2.5 angstrom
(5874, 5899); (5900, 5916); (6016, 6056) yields -1.5 angstrom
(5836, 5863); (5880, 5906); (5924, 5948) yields 3.8 angstrom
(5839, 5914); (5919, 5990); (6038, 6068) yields -2.2 angstrom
